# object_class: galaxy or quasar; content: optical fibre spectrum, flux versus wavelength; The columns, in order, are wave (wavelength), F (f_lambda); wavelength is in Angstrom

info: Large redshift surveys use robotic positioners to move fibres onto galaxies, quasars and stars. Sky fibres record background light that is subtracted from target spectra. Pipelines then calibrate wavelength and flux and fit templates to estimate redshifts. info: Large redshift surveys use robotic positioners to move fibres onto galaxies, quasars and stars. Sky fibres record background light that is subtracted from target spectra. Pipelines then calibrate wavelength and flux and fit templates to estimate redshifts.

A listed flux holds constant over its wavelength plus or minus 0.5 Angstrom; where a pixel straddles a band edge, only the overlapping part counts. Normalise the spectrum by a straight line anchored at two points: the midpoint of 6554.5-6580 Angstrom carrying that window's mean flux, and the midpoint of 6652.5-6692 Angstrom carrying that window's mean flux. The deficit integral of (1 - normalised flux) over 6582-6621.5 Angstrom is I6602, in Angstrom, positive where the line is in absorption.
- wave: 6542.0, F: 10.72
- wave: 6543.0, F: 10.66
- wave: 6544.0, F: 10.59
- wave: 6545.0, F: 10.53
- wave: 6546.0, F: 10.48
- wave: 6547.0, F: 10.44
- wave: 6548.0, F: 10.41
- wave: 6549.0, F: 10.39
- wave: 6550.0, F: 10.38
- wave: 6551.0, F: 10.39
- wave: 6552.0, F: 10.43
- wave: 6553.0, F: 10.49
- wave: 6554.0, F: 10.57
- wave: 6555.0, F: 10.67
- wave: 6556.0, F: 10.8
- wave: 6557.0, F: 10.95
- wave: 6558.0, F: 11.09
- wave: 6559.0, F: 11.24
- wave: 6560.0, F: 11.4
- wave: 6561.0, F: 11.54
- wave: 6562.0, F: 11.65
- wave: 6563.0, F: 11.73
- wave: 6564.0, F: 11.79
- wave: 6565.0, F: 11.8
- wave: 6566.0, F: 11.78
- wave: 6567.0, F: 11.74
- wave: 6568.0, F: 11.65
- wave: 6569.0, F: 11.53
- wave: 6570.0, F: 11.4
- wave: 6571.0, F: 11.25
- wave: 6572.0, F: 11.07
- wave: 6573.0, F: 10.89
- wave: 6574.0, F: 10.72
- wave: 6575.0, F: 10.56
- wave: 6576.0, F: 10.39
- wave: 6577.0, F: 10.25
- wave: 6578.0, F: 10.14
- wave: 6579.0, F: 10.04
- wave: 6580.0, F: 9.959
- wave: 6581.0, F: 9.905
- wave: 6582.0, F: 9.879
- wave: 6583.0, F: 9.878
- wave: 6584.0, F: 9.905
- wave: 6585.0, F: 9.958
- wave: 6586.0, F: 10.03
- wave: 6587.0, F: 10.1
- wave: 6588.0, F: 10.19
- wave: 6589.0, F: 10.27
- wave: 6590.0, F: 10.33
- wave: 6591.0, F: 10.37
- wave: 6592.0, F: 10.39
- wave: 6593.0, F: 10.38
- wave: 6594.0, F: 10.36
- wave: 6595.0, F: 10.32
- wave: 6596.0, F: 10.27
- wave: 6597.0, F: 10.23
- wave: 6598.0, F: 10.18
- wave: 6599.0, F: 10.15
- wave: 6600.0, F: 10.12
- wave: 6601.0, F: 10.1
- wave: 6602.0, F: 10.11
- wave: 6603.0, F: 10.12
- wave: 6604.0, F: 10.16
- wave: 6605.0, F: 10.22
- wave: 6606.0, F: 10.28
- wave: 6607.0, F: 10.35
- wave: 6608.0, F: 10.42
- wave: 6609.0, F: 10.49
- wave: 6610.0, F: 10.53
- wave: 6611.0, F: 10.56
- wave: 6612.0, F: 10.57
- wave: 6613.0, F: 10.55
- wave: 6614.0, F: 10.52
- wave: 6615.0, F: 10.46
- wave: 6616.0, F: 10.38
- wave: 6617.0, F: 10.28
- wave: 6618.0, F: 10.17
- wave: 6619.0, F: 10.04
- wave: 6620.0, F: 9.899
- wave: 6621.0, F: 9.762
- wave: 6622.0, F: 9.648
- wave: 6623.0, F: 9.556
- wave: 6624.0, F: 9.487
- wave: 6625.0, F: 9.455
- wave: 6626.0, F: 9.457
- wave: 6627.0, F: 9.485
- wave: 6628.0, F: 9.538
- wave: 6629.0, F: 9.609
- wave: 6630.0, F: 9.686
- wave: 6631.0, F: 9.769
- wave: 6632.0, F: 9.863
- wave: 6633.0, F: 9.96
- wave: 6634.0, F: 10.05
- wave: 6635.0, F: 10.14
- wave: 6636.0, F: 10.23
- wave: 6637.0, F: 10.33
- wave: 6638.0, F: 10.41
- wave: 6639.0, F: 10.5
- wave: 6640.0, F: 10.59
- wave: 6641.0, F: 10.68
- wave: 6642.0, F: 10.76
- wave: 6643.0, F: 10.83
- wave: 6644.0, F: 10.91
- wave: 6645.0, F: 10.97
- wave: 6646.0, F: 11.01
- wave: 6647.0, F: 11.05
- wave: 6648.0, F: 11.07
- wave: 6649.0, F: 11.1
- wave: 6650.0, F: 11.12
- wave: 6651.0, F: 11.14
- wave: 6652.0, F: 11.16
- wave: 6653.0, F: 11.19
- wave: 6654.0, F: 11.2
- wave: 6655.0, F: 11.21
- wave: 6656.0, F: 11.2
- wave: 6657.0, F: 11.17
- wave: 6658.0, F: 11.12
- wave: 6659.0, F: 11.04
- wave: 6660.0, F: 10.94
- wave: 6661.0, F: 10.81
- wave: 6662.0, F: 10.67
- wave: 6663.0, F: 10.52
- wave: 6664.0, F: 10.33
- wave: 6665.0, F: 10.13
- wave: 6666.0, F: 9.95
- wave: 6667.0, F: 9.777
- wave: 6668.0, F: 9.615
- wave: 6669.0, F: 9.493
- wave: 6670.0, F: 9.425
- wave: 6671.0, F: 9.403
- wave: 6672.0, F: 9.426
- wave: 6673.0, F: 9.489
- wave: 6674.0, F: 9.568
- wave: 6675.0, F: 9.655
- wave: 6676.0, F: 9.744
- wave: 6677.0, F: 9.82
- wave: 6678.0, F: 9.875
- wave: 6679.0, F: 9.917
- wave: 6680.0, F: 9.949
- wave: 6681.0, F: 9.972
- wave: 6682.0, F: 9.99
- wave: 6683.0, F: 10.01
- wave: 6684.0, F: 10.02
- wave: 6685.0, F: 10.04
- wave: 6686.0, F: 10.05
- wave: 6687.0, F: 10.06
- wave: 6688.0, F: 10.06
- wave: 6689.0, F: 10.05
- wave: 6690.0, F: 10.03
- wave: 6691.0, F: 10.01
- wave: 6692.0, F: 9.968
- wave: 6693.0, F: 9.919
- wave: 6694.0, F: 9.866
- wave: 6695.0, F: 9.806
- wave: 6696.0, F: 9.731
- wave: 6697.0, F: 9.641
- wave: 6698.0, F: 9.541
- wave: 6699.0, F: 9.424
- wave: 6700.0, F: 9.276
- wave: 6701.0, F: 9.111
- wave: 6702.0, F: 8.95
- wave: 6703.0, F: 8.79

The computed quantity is 2.0 Angstrom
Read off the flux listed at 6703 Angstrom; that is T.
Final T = 8.79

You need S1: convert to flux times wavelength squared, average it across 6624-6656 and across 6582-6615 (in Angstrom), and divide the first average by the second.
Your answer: 1.03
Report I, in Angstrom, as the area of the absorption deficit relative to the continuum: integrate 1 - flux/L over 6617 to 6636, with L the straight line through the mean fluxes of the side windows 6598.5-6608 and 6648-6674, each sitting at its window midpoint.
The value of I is 0.98 Angstrom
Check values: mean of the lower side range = 10.2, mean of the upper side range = 10.5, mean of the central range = 9.78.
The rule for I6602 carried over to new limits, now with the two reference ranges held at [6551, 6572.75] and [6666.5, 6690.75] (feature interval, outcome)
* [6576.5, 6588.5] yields 1.06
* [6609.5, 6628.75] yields 0.97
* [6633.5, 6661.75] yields -1.84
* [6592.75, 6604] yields 0.61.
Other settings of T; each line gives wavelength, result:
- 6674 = 9.568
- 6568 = 11.65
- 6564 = 11.79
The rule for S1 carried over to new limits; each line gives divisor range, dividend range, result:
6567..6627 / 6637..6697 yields 1.02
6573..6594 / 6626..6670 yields 1.05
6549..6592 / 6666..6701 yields 0.94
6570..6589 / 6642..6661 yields 1.10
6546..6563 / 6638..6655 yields 1.04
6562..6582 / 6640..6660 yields 1.03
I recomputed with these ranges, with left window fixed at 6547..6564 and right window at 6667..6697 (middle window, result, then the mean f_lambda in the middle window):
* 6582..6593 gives 0.50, 10.1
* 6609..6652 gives -0.19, 10.3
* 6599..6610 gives 0.25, 10.2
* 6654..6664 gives -0.92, 10.9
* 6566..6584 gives 0.10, 10.7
